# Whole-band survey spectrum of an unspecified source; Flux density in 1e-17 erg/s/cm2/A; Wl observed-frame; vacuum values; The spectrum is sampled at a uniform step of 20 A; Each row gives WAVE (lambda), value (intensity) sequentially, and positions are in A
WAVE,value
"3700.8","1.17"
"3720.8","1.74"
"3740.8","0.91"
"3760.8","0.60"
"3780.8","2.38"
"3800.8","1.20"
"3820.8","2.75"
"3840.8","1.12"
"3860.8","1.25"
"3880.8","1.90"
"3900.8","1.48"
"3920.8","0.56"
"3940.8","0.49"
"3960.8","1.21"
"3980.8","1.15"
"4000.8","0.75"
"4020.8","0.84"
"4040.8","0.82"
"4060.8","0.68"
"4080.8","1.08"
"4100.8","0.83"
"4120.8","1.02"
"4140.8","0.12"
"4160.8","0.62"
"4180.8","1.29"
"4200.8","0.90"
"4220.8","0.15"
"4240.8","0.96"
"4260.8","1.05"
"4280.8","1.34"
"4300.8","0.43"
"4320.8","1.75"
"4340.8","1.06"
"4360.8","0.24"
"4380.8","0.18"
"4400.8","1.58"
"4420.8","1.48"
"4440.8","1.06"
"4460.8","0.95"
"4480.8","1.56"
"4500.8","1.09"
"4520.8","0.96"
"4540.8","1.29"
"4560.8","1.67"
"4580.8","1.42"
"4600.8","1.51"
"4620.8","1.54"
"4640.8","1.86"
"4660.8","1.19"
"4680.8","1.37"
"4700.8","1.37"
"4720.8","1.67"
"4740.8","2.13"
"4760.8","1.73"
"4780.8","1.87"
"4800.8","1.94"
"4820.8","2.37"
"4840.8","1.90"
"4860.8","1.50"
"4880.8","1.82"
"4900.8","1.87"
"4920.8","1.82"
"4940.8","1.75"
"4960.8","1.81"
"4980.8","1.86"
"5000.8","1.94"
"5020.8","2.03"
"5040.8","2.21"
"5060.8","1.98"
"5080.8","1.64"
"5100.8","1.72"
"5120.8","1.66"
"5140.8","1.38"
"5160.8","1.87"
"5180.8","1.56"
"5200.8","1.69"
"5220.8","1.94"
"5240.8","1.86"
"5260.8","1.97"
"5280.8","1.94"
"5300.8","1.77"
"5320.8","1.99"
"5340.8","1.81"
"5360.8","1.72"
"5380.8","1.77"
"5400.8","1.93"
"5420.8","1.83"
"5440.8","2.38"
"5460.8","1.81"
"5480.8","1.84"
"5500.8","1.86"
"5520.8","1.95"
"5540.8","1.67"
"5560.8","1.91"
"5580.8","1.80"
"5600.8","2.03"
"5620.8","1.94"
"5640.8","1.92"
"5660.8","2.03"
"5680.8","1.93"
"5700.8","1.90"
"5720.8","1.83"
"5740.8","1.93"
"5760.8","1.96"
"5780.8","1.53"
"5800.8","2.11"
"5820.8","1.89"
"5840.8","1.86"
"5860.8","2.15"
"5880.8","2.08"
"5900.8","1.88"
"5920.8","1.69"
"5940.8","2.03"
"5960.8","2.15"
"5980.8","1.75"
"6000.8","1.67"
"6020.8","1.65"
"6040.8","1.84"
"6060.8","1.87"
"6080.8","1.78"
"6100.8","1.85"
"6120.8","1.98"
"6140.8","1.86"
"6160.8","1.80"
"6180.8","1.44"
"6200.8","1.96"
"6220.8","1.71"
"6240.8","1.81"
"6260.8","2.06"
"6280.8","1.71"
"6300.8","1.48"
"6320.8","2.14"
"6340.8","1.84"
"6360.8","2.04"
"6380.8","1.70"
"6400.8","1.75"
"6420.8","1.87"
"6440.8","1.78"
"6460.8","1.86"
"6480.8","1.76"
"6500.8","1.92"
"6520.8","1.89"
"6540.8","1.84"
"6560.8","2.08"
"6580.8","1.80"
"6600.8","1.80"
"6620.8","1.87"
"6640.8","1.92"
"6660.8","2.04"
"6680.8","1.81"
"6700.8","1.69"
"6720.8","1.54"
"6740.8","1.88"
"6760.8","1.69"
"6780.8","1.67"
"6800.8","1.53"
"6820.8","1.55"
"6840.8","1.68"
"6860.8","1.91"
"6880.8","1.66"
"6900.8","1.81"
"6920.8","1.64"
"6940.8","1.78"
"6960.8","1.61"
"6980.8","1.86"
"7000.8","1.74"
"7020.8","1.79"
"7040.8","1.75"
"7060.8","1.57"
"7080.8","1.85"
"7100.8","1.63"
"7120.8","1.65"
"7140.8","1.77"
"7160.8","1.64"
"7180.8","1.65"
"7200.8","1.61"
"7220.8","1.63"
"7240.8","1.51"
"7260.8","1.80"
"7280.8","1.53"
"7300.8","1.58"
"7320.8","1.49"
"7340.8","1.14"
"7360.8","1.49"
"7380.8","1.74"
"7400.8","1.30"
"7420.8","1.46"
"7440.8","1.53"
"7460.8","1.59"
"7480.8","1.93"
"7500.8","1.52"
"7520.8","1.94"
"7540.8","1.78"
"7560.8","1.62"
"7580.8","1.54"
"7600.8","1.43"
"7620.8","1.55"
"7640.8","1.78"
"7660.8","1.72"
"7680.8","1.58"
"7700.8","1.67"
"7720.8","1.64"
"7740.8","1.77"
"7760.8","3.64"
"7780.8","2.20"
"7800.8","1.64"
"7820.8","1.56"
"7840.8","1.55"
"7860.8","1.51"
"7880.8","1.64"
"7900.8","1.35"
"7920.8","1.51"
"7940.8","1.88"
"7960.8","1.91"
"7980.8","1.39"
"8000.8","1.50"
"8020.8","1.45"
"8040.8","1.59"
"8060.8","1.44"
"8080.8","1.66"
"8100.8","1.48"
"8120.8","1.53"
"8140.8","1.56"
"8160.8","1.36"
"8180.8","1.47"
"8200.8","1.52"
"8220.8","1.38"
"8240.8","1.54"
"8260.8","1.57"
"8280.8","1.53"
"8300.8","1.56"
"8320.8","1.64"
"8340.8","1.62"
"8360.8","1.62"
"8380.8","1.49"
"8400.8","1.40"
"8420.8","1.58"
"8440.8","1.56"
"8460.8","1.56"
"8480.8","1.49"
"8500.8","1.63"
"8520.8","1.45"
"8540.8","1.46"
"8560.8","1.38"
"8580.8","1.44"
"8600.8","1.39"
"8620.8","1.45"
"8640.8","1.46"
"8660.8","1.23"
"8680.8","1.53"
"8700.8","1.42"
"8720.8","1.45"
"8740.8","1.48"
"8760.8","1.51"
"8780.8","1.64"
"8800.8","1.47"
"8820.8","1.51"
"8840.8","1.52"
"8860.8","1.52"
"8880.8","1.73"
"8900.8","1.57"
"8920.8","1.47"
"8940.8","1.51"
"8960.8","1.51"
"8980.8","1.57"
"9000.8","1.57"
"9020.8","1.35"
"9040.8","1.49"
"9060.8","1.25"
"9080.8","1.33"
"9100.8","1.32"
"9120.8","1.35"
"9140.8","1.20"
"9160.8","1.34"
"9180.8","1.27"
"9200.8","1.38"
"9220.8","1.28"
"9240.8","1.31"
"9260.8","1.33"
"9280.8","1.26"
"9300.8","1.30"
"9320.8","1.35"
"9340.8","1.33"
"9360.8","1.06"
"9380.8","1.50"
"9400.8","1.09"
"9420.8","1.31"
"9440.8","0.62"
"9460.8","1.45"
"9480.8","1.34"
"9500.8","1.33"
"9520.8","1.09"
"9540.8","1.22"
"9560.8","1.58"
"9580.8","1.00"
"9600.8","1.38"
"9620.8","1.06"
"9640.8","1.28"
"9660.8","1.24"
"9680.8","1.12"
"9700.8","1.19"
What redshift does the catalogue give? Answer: 0.183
